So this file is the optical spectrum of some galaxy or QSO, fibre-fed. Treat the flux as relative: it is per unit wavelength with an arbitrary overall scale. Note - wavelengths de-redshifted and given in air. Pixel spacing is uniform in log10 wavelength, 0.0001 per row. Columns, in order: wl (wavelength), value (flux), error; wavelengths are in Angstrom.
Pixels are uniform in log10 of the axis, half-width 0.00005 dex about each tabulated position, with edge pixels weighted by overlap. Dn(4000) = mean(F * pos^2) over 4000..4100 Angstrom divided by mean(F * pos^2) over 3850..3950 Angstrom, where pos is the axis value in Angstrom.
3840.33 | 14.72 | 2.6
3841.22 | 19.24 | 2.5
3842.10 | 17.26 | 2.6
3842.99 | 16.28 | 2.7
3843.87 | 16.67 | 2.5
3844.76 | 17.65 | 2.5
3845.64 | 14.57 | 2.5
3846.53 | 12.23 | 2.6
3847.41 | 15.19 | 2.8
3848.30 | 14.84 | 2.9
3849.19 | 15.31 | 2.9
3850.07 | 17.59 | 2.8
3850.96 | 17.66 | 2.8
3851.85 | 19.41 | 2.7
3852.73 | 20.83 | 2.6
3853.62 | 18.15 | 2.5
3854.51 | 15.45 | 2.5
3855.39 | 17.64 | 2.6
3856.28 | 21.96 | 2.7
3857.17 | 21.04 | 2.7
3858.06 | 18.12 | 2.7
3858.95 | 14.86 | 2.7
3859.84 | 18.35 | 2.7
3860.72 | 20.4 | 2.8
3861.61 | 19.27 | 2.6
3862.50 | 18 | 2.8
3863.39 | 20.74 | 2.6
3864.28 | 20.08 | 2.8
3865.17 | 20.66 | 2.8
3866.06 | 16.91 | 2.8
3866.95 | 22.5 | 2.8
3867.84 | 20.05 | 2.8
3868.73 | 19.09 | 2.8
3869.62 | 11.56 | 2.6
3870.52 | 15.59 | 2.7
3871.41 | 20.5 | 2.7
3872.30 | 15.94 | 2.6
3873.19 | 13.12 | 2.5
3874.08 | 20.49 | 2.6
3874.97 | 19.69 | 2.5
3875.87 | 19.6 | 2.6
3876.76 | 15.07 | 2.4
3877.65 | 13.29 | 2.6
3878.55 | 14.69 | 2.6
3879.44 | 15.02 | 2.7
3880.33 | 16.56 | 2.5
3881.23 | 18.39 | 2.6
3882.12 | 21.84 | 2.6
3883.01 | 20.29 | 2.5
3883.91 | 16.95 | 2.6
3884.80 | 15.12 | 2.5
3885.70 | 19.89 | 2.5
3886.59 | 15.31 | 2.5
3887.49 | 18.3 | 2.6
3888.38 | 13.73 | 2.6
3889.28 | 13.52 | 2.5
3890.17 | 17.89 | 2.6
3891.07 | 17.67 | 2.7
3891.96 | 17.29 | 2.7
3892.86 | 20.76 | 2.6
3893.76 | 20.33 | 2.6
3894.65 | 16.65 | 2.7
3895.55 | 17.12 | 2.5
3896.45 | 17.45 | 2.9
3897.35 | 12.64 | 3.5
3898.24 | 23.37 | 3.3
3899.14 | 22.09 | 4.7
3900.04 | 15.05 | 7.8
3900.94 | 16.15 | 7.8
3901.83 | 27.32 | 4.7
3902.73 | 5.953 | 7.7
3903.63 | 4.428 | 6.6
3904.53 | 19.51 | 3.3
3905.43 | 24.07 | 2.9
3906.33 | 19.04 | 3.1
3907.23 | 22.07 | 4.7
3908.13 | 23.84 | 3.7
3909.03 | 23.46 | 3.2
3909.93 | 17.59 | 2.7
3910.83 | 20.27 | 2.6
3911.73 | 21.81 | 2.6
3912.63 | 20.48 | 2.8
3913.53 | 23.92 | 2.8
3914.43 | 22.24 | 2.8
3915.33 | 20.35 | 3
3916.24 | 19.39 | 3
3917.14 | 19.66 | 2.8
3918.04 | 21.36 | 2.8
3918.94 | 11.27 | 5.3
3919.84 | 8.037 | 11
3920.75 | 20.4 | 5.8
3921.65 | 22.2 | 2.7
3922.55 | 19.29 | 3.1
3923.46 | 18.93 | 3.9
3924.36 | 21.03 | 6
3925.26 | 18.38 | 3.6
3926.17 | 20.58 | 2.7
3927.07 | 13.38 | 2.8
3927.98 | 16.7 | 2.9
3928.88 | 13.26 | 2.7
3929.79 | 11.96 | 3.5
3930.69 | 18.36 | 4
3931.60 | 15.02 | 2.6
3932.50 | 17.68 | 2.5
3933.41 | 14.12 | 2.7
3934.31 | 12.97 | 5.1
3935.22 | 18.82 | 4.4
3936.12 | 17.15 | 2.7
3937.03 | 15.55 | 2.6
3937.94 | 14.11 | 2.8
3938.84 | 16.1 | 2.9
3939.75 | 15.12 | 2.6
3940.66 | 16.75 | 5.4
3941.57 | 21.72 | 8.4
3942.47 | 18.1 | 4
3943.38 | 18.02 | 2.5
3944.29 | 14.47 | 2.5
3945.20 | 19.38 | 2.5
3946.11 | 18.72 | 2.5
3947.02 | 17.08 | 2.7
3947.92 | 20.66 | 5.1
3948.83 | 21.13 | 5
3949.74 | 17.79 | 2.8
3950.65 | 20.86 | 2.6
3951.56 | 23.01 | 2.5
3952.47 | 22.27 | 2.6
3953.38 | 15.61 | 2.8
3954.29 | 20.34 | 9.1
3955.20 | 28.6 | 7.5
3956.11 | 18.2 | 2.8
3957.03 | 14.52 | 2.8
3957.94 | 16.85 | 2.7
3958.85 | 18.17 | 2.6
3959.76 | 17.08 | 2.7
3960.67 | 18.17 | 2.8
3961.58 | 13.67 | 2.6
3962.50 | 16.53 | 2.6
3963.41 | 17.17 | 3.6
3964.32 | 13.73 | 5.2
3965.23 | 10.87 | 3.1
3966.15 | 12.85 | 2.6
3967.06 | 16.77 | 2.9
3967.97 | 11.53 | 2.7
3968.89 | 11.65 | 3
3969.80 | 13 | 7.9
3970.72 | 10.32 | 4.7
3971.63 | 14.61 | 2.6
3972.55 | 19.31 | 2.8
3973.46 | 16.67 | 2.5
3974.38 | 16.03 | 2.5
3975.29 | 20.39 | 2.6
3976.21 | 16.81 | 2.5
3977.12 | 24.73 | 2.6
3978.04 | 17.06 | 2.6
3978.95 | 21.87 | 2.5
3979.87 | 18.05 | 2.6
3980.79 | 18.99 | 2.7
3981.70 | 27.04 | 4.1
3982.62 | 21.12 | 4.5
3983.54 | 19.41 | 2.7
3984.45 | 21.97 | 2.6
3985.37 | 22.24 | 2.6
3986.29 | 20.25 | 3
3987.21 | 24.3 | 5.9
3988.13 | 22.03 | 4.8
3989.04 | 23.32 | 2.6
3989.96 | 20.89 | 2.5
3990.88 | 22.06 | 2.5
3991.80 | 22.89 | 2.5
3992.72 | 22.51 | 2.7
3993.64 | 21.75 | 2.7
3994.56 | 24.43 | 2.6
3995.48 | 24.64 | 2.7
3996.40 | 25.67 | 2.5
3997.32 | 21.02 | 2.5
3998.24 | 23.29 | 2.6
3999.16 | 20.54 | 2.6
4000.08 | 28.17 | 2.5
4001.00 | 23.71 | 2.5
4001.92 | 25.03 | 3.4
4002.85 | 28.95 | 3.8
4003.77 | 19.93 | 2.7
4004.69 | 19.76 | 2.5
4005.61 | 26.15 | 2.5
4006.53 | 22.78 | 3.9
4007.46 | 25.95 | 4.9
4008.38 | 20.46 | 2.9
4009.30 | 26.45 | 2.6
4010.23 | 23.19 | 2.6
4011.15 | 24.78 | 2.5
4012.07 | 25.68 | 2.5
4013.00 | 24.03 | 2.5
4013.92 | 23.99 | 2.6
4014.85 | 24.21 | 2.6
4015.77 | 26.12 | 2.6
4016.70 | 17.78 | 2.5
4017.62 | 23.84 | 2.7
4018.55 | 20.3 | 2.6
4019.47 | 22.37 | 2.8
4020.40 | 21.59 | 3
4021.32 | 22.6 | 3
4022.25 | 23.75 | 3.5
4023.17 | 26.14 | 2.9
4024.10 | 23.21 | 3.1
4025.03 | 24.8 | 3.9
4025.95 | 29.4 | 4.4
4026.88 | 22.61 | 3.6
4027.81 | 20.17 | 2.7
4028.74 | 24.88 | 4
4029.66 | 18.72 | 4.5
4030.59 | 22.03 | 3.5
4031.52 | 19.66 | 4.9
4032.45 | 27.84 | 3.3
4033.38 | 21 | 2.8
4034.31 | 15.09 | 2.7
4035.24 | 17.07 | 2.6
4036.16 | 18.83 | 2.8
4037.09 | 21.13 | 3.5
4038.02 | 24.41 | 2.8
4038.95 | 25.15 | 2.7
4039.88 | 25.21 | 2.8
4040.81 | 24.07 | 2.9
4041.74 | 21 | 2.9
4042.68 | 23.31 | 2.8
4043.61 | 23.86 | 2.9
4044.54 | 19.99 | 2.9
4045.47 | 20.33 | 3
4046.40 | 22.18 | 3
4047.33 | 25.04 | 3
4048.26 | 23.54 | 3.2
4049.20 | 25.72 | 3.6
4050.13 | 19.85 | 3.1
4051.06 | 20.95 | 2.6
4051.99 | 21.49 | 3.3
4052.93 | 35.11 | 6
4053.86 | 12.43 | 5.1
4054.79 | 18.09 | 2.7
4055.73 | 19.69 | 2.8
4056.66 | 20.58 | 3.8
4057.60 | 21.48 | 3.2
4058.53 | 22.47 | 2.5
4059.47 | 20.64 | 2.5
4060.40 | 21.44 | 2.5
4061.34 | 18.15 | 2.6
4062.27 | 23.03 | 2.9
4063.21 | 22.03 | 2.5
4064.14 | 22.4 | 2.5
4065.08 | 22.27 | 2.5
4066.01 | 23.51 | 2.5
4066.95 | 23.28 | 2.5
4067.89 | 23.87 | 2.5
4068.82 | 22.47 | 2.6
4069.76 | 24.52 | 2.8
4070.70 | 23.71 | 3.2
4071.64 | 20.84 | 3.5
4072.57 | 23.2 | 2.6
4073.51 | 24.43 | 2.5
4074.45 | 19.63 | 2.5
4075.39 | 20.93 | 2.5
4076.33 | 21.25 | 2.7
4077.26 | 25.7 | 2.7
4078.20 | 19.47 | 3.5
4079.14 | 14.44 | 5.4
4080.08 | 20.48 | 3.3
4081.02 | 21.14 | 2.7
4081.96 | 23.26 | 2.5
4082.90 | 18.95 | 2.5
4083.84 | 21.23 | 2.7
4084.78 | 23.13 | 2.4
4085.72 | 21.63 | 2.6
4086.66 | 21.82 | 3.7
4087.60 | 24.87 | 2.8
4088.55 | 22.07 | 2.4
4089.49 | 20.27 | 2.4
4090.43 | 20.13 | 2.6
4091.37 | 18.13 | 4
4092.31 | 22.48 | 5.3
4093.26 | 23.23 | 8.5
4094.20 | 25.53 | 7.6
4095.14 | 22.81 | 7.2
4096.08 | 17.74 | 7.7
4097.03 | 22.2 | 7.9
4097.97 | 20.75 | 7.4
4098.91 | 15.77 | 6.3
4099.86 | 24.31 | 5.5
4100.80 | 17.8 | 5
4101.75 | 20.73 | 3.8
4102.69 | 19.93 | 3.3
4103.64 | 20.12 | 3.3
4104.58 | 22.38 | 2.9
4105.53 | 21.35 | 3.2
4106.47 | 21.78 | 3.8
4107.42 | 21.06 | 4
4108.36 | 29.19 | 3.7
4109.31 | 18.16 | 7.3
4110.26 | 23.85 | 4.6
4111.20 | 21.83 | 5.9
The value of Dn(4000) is 1.34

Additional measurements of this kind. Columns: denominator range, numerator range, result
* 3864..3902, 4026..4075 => 1.35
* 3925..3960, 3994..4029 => 1.39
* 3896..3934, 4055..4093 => 1.29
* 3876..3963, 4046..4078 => 1.33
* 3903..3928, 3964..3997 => 1.05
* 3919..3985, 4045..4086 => 1.32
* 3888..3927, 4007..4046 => 1.30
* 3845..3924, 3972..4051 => 1.33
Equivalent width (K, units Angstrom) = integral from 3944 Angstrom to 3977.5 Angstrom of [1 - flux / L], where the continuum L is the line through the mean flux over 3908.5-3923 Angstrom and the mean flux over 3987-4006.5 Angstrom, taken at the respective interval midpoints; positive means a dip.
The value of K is 6.7 Angstrom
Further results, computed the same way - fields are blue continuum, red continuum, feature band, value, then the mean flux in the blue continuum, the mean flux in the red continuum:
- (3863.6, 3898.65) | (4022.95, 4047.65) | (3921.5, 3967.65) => 5.11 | 17.6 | 22.4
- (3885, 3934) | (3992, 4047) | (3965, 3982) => 3.41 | 18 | 23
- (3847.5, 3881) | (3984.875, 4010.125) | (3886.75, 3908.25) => 1.74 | 17.8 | 23.3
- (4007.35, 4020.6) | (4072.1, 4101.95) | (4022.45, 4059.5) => 0.52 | 23.3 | 21.2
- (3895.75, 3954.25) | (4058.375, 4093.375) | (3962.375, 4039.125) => -4.92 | 18.1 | 21.7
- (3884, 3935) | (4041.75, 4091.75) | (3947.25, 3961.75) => -0.21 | 17.9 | 21.8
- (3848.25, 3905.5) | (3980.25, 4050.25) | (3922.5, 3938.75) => 2.67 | 17.7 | 22.9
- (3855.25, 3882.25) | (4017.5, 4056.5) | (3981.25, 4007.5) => -2.32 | 18.1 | 22.3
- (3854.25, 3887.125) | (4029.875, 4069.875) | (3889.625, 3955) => 3.11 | 18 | 22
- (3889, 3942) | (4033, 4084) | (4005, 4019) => -2.19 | 17.9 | 21.7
